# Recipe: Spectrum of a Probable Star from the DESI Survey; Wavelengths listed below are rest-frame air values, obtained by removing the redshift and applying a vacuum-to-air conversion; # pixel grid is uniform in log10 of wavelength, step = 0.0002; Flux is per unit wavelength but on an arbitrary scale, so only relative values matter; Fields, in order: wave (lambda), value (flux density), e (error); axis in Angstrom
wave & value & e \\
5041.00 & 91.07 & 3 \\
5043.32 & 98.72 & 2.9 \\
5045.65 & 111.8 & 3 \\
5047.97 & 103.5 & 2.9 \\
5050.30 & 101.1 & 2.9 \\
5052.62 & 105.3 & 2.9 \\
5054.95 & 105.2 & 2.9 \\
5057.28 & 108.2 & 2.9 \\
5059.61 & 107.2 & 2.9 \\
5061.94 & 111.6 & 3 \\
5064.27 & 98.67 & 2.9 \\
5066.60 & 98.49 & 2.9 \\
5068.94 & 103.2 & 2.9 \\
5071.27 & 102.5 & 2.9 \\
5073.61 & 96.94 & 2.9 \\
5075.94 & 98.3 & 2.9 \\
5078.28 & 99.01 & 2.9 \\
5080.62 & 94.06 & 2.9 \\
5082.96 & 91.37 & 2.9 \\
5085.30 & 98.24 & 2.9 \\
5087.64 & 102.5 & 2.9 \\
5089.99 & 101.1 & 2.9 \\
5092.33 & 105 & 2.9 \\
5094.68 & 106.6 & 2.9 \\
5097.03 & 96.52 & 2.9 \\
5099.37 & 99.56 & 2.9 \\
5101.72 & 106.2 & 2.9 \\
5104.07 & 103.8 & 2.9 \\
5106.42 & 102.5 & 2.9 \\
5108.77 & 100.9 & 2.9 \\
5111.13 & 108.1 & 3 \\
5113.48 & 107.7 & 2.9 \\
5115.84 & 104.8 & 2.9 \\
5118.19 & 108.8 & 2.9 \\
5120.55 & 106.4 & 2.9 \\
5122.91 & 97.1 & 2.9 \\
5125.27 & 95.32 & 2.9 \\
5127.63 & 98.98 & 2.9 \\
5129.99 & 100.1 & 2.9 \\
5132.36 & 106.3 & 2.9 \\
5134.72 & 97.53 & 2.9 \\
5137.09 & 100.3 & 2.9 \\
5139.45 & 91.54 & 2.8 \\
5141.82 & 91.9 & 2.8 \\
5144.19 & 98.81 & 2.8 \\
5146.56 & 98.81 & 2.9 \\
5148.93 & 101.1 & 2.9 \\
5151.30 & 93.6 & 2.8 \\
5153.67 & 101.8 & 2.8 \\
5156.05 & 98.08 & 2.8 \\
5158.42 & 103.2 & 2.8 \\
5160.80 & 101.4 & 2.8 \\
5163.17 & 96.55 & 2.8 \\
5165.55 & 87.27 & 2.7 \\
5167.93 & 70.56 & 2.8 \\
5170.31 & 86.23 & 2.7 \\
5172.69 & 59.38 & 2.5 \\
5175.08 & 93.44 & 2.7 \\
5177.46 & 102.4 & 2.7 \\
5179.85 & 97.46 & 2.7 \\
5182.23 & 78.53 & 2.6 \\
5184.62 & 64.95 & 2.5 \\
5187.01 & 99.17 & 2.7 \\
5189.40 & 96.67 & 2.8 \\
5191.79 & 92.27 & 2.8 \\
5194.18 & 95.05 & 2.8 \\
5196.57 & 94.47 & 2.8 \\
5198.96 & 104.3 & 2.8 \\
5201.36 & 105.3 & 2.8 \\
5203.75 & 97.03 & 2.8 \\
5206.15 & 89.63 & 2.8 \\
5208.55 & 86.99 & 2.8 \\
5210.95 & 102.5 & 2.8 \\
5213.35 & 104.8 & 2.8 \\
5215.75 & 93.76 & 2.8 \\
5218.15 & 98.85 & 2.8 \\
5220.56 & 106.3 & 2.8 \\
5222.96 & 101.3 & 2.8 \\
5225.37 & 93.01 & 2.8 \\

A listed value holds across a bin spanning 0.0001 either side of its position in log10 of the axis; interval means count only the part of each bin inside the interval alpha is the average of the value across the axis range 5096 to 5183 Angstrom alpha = 97.2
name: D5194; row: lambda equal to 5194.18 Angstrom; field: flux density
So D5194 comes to 95.05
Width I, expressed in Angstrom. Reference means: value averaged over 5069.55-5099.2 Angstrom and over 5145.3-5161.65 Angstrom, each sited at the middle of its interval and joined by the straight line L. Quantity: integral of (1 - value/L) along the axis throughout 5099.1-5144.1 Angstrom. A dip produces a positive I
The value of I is -0.84 Angstrom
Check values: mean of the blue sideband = 99.5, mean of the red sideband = 99.7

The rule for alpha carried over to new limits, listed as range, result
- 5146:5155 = 98.8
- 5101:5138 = 103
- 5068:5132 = 101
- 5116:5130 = 102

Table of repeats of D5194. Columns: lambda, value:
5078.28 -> 99.01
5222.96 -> 101.3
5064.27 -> 98.67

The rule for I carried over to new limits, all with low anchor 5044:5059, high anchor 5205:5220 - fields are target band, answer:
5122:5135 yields 0.24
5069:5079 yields 0.45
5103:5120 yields -0.51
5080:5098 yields 0.67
